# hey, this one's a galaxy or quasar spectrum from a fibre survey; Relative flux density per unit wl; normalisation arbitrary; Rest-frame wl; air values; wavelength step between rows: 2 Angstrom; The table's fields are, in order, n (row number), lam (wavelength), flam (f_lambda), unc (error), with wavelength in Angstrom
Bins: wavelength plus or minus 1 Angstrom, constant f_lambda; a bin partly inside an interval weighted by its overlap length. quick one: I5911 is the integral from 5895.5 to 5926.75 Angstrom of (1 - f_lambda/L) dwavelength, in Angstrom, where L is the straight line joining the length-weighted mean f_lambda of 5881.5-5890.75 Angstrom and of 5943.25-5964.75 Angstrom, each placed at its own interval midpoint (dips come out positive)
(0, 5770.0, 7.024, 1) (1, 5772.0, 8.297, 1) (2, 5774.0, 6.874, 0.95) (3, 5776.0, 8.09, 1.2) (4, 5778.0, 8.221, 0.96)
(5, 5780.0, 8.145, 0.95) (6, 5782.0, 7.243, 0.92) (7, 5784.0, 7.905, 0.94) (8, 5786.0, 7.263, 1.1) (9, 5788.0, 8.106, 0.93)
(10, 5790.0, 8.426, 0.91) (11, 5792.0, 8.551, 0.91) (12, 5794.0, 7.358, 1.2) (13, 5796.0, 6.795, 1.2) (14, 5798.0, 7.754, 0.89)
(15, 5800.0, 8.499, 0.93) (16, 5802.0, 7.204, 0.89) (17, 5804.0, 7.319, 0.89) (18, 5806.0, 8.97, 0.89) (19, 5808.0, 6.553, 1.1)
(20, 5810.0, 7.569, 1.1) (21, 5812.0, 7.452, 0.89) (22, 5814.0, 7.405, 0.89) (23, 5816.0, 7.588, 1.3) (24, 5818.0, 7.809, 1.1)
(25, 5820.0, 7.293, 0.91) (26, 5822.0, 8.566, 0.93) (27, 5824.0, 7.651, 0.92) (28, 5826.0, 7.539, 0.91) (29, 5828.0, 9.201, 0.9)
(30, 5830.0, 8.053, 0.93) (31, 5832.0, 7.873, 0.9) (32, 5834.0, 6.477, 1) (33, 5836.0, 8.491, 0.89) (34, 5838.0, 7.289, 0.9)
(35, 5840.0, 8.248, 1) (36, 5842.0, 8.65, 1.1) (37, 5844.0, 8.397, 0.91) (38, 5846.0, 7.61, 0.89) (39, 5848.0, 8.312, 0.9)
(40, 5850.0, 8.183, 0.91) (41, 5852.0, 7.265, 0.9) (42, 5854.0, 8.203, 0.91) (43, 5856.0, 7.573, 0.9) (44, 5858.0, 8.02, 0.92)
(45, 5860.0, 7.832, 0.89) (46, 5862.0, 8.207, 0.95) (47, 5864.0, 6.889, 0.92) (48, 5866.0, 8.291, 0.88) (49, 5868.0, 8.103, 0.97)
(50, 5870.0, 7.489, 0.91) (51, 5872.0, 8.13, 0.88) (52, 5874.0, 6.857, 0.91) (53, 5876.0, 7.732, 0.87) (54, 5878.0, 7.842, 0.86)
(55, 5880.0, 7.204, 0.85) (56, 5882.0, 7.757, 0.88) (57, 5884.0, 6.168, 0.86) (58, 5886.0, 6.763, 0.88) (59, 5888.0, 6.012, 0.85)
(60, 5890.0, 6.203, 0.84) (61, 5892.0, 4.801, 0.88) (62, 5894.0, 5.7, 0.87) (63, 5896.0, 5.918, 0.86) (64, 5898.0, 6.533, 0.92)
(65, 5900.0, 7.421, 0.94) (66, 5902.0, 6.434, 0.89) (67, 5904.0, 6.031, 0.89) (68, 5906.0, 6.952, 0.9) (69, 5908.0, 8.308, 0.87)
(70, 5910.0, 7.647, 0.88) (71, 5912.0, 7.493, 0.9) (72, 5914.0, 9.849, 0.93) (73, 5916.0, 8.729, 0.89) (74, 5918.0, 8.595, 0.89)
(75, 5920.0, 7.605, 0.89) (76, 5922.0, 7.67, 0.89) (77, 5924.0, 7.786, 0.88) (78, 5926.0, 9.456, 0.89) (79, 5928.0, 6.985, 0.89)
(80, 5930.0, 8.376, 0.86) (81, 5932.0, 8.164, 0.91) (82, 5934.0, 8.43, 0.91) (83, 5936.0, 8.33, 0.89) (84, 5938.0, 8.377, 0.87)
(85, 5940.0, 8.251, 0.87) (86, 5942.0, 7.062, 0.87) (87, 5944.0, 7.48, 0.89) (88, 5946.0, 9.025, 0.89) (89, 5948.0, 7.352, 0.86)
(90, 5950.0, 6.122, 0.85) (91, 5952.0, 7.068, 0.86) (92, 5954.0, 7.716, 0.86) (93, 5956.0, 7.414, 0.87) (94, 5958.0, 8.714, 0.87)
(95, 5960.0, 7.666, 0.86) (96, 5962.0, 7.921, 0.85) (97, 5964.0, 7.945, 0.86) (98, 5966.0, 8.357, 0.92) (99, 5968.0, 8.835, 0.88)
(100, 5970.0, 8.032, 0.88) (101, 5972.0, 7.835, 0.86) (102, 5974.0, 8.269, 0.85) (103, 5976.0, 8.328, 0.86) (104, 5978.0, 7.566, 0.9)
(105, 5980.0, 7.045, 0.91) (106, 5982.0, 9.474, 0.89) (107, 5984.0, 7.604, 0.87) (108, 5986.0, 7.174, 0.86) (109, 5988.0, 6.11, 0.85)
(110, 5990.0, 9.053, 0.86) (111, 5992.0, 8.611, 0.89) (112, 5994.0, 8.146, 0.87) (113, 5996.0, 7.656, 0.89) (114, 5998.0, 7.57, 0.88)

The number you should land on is -3.2 Angstrom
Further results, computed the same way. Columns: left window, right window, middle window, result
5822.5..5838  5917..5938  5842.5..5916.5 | 5.91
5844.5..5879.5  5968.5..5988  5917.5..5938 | -0.81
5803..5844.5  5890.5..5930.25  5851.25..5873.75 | -0.50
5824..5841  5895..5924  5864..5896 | 2.92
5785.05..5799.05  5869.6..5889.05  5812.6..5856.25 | -2.45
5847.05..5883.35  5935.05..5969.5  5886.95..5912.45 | 4.07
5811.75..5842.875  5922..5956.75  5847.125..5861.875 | -0.14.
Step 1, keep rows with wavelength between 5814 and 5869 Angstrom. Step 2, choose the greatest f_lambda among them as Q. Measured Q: 9.201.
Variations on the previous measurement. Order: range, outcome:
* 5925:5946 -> 9.456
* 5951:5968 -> 8.835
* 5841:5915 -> 9.849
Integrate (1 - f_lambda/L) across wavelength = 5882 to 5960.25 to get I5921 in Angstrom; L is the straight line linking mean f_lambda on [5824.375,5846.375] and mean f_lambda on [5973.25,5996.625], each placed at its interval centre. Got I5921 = 4.86 Angstrom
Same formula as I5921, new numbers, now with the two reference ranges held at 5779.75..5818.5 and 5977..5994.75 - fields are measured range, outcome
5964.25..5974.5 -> -0.52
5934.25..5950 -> -0.13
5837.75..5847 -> -0.45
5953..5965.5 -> -0.13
